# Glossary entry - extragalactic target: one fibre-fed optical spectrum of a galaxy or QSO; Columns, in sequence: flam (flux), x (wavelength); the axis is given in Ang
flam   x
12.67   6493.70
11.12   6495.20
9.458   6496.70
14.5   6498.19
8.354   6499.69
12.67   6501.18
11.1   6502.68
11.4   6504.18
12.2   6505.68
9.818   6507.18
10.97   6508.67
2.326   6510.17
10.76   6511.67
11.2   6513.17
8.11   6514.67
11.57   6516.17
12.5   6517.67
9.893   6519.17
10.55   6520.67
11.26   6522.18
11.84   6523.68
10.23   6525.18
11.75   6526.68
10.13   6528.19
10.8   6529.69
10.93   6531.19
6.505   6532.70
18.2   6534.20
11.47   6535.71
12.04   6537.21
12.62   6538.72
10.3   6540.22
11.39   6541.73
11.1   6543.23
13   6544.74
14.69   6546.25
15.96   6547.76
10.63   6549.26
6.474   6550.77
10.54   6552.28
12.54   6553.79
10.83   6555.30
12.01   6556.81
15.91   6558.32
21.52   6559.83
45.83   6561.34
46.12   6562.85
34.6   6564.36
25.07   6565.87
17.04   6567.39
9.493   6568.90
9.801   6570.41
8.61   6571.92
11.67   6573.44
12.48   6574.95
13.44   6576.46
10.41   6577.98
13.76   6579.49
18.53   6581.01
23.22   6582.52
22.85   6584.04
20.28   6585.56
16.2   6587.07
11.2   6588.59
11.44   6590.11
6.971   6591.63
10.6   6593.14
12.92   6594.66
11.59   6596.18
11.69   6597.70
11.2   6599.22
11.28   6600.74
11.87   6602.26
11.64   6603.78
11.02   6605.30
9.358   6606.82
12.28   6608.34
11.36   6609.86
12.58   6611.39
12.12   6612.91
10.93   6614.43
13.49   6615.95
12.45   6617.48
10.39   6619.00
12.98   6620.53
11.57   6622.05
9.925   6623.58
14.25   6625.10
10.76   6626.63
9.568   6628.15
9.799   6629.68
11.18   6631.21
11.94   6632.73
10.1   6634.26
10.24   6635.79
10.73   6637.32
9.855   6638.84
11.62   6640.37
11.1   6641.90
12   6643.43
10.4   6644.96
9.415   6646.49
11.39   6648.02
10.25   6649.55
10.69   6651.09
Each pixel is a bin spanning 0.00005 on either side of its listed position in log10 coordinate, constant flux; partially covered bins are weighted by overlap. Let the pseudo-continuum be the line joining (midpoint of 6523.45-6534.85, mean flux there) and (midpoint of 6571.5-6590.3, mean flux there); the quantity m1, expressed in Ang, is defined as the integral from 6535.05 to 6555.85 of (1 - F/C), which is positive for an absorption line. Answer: 1.2 Ang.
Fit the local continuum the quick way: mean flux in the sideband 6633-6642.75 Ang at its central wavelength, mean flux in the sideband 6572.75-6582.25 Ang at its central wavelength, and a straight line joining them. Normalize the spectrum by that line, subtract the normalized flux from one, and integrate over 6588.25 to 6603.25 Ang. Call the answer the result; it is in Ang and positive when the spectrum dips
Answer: 2.1 Ang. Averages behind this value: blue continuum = 13.9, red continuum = 10.7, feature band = 11.1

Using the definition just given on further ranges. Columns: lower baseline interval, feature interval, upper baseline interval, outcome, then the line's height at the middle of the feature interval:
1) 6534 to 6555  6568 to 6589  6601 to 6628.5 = -4.8 Ang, 11.8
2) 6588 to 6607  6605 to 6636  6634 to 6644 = -1.3 Ang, 10.9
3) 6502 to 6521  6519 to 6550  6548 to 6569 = 6.7 Ang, 15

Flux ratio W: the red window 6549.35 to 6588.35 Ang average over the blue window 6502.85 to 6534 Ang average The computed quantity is 1.7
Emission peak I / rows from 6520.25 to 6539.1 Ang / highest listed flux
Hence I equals 18.2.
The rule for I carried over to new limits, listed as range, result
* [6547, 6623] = 46.12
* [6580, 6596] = 23.22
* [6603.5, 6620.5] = 13.49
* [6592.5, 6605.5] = 12.92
